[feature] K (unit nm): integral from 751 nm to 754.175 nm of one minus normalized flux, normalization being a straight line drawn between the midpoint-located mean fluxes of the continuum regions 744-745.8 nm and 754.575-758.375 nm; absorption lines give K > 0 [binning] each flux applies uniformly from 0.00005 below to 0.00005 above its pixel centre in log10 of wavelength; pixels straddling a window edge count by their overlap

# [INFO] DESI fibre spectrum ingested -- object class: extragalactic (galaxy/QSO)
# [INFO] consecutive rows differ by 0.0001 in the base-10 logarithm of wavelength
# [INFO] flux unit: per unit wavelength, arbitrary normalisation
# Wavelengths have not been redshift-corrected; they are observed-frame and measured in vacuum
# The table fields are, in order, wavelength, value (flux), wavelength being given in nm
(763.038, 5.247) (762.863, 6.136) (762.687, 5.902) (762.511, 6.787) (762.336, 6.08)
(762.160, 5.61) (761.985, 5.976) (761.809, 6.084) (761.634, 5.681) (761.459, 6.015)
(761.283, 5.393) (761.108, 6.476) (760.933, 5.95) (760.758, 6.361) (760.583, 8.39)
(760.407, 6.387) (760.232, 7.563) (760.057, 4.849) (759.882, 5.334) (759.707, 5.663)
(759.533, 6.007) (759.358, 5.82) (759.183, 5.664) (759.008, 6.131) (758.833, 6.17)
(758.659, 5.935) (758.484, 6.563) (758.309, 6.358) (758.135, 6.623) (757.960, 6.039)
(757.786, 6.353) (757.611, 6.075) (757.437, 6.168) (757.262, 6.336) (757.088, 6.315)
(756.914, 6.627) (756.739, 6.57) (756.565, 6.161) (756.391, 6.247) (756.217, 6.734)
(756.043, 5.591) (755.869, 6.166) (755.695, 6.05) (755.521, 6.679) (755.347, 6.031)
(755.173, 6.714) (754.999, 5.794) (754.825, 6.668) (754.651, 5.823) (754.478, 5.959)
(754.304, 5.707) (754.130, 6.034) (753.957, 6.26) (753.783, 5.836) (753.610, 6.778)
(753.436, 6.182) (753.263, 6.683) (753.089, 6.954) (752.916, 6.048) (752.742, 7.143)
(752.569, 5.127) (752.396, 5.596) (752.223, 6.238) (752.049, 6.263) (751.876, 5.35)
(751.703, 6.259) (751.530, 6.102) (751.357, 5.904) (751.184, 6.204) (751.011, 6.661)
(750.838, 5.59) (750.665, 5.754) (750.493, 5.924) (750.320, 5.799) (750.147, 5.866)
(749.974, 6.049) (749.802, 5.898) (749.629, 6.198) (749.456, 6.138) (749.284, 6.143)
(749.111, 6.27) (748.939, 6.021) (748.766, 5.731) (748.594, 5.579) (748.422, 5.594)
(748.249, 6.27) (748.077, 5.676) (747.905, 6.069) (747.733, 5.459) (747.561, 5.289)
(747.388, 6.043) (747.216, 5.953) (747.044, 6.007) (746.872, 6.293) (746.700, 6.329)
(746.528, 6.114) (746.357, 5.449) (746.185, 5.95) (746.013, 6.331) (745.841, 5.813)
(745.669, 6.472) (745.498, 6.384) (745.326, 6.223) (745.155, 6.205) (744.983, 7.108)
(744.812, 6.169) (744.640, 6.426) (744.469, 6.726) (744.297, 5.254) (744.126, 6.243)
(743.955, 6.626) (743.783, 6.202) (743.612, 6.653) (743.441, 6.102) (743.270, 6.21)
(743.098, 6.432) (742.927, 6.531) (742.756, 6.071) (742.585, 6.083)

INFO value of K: 0.06 nm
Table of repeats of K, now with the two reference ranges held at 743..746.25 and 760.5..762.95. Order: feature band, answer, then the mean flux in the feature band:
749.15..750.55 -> 0.056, 6.01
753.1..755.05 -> 0.015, 6.19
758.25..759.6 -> 0.030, 6.07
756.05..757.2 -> -0.028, 6.38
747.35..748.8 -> 0.124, 5.74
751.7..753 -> 0.055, 5.98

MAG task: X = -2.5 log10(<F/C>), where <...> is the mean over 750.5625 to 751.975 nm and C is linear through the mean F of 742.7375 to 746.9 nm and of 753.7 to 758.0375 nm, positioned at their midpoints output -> 0.04 mag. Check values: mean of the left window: 6.25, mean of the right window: 6.2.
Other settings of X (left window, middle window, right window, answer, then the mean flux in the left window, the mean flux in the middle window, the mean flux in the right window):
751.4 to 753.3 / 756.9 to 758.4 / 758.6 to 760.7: -0.03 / 6.14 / 6.31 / 6.17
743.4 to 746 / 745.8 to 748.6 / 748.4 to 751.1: 0.04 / 6.31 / 5.91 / 5.96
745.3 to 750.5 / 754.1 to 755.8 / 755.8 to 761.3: 0.00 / 5.98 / 6.15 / 6.23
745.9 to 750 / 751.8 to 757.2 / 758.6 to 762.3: -0.03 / 5.95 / 6.21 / 6.07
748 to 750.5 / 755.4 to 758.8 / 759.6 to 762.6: -0.04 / 5.94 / 6.29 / 6.15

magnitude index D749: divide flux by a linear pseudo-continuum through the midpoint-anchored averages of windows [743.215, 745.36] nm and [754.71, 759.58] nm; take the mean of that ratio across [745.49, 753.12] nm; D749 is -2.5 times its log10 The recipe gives 0.05 mag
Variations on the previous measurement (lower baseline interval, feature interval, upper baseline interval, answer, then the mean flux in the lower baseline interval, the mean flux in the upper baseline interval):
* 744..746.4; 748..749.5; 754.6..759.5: 0.051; 6.22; 6.23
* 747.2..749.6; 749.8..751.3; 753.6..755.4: -0.002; 5.88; 6.12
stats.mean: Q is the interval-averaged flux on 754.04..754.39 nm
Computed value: 5.88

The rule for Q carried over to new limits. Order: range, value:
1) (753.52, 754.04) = 6.29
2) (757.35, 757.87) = 6.2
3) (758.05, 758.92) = 6.33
